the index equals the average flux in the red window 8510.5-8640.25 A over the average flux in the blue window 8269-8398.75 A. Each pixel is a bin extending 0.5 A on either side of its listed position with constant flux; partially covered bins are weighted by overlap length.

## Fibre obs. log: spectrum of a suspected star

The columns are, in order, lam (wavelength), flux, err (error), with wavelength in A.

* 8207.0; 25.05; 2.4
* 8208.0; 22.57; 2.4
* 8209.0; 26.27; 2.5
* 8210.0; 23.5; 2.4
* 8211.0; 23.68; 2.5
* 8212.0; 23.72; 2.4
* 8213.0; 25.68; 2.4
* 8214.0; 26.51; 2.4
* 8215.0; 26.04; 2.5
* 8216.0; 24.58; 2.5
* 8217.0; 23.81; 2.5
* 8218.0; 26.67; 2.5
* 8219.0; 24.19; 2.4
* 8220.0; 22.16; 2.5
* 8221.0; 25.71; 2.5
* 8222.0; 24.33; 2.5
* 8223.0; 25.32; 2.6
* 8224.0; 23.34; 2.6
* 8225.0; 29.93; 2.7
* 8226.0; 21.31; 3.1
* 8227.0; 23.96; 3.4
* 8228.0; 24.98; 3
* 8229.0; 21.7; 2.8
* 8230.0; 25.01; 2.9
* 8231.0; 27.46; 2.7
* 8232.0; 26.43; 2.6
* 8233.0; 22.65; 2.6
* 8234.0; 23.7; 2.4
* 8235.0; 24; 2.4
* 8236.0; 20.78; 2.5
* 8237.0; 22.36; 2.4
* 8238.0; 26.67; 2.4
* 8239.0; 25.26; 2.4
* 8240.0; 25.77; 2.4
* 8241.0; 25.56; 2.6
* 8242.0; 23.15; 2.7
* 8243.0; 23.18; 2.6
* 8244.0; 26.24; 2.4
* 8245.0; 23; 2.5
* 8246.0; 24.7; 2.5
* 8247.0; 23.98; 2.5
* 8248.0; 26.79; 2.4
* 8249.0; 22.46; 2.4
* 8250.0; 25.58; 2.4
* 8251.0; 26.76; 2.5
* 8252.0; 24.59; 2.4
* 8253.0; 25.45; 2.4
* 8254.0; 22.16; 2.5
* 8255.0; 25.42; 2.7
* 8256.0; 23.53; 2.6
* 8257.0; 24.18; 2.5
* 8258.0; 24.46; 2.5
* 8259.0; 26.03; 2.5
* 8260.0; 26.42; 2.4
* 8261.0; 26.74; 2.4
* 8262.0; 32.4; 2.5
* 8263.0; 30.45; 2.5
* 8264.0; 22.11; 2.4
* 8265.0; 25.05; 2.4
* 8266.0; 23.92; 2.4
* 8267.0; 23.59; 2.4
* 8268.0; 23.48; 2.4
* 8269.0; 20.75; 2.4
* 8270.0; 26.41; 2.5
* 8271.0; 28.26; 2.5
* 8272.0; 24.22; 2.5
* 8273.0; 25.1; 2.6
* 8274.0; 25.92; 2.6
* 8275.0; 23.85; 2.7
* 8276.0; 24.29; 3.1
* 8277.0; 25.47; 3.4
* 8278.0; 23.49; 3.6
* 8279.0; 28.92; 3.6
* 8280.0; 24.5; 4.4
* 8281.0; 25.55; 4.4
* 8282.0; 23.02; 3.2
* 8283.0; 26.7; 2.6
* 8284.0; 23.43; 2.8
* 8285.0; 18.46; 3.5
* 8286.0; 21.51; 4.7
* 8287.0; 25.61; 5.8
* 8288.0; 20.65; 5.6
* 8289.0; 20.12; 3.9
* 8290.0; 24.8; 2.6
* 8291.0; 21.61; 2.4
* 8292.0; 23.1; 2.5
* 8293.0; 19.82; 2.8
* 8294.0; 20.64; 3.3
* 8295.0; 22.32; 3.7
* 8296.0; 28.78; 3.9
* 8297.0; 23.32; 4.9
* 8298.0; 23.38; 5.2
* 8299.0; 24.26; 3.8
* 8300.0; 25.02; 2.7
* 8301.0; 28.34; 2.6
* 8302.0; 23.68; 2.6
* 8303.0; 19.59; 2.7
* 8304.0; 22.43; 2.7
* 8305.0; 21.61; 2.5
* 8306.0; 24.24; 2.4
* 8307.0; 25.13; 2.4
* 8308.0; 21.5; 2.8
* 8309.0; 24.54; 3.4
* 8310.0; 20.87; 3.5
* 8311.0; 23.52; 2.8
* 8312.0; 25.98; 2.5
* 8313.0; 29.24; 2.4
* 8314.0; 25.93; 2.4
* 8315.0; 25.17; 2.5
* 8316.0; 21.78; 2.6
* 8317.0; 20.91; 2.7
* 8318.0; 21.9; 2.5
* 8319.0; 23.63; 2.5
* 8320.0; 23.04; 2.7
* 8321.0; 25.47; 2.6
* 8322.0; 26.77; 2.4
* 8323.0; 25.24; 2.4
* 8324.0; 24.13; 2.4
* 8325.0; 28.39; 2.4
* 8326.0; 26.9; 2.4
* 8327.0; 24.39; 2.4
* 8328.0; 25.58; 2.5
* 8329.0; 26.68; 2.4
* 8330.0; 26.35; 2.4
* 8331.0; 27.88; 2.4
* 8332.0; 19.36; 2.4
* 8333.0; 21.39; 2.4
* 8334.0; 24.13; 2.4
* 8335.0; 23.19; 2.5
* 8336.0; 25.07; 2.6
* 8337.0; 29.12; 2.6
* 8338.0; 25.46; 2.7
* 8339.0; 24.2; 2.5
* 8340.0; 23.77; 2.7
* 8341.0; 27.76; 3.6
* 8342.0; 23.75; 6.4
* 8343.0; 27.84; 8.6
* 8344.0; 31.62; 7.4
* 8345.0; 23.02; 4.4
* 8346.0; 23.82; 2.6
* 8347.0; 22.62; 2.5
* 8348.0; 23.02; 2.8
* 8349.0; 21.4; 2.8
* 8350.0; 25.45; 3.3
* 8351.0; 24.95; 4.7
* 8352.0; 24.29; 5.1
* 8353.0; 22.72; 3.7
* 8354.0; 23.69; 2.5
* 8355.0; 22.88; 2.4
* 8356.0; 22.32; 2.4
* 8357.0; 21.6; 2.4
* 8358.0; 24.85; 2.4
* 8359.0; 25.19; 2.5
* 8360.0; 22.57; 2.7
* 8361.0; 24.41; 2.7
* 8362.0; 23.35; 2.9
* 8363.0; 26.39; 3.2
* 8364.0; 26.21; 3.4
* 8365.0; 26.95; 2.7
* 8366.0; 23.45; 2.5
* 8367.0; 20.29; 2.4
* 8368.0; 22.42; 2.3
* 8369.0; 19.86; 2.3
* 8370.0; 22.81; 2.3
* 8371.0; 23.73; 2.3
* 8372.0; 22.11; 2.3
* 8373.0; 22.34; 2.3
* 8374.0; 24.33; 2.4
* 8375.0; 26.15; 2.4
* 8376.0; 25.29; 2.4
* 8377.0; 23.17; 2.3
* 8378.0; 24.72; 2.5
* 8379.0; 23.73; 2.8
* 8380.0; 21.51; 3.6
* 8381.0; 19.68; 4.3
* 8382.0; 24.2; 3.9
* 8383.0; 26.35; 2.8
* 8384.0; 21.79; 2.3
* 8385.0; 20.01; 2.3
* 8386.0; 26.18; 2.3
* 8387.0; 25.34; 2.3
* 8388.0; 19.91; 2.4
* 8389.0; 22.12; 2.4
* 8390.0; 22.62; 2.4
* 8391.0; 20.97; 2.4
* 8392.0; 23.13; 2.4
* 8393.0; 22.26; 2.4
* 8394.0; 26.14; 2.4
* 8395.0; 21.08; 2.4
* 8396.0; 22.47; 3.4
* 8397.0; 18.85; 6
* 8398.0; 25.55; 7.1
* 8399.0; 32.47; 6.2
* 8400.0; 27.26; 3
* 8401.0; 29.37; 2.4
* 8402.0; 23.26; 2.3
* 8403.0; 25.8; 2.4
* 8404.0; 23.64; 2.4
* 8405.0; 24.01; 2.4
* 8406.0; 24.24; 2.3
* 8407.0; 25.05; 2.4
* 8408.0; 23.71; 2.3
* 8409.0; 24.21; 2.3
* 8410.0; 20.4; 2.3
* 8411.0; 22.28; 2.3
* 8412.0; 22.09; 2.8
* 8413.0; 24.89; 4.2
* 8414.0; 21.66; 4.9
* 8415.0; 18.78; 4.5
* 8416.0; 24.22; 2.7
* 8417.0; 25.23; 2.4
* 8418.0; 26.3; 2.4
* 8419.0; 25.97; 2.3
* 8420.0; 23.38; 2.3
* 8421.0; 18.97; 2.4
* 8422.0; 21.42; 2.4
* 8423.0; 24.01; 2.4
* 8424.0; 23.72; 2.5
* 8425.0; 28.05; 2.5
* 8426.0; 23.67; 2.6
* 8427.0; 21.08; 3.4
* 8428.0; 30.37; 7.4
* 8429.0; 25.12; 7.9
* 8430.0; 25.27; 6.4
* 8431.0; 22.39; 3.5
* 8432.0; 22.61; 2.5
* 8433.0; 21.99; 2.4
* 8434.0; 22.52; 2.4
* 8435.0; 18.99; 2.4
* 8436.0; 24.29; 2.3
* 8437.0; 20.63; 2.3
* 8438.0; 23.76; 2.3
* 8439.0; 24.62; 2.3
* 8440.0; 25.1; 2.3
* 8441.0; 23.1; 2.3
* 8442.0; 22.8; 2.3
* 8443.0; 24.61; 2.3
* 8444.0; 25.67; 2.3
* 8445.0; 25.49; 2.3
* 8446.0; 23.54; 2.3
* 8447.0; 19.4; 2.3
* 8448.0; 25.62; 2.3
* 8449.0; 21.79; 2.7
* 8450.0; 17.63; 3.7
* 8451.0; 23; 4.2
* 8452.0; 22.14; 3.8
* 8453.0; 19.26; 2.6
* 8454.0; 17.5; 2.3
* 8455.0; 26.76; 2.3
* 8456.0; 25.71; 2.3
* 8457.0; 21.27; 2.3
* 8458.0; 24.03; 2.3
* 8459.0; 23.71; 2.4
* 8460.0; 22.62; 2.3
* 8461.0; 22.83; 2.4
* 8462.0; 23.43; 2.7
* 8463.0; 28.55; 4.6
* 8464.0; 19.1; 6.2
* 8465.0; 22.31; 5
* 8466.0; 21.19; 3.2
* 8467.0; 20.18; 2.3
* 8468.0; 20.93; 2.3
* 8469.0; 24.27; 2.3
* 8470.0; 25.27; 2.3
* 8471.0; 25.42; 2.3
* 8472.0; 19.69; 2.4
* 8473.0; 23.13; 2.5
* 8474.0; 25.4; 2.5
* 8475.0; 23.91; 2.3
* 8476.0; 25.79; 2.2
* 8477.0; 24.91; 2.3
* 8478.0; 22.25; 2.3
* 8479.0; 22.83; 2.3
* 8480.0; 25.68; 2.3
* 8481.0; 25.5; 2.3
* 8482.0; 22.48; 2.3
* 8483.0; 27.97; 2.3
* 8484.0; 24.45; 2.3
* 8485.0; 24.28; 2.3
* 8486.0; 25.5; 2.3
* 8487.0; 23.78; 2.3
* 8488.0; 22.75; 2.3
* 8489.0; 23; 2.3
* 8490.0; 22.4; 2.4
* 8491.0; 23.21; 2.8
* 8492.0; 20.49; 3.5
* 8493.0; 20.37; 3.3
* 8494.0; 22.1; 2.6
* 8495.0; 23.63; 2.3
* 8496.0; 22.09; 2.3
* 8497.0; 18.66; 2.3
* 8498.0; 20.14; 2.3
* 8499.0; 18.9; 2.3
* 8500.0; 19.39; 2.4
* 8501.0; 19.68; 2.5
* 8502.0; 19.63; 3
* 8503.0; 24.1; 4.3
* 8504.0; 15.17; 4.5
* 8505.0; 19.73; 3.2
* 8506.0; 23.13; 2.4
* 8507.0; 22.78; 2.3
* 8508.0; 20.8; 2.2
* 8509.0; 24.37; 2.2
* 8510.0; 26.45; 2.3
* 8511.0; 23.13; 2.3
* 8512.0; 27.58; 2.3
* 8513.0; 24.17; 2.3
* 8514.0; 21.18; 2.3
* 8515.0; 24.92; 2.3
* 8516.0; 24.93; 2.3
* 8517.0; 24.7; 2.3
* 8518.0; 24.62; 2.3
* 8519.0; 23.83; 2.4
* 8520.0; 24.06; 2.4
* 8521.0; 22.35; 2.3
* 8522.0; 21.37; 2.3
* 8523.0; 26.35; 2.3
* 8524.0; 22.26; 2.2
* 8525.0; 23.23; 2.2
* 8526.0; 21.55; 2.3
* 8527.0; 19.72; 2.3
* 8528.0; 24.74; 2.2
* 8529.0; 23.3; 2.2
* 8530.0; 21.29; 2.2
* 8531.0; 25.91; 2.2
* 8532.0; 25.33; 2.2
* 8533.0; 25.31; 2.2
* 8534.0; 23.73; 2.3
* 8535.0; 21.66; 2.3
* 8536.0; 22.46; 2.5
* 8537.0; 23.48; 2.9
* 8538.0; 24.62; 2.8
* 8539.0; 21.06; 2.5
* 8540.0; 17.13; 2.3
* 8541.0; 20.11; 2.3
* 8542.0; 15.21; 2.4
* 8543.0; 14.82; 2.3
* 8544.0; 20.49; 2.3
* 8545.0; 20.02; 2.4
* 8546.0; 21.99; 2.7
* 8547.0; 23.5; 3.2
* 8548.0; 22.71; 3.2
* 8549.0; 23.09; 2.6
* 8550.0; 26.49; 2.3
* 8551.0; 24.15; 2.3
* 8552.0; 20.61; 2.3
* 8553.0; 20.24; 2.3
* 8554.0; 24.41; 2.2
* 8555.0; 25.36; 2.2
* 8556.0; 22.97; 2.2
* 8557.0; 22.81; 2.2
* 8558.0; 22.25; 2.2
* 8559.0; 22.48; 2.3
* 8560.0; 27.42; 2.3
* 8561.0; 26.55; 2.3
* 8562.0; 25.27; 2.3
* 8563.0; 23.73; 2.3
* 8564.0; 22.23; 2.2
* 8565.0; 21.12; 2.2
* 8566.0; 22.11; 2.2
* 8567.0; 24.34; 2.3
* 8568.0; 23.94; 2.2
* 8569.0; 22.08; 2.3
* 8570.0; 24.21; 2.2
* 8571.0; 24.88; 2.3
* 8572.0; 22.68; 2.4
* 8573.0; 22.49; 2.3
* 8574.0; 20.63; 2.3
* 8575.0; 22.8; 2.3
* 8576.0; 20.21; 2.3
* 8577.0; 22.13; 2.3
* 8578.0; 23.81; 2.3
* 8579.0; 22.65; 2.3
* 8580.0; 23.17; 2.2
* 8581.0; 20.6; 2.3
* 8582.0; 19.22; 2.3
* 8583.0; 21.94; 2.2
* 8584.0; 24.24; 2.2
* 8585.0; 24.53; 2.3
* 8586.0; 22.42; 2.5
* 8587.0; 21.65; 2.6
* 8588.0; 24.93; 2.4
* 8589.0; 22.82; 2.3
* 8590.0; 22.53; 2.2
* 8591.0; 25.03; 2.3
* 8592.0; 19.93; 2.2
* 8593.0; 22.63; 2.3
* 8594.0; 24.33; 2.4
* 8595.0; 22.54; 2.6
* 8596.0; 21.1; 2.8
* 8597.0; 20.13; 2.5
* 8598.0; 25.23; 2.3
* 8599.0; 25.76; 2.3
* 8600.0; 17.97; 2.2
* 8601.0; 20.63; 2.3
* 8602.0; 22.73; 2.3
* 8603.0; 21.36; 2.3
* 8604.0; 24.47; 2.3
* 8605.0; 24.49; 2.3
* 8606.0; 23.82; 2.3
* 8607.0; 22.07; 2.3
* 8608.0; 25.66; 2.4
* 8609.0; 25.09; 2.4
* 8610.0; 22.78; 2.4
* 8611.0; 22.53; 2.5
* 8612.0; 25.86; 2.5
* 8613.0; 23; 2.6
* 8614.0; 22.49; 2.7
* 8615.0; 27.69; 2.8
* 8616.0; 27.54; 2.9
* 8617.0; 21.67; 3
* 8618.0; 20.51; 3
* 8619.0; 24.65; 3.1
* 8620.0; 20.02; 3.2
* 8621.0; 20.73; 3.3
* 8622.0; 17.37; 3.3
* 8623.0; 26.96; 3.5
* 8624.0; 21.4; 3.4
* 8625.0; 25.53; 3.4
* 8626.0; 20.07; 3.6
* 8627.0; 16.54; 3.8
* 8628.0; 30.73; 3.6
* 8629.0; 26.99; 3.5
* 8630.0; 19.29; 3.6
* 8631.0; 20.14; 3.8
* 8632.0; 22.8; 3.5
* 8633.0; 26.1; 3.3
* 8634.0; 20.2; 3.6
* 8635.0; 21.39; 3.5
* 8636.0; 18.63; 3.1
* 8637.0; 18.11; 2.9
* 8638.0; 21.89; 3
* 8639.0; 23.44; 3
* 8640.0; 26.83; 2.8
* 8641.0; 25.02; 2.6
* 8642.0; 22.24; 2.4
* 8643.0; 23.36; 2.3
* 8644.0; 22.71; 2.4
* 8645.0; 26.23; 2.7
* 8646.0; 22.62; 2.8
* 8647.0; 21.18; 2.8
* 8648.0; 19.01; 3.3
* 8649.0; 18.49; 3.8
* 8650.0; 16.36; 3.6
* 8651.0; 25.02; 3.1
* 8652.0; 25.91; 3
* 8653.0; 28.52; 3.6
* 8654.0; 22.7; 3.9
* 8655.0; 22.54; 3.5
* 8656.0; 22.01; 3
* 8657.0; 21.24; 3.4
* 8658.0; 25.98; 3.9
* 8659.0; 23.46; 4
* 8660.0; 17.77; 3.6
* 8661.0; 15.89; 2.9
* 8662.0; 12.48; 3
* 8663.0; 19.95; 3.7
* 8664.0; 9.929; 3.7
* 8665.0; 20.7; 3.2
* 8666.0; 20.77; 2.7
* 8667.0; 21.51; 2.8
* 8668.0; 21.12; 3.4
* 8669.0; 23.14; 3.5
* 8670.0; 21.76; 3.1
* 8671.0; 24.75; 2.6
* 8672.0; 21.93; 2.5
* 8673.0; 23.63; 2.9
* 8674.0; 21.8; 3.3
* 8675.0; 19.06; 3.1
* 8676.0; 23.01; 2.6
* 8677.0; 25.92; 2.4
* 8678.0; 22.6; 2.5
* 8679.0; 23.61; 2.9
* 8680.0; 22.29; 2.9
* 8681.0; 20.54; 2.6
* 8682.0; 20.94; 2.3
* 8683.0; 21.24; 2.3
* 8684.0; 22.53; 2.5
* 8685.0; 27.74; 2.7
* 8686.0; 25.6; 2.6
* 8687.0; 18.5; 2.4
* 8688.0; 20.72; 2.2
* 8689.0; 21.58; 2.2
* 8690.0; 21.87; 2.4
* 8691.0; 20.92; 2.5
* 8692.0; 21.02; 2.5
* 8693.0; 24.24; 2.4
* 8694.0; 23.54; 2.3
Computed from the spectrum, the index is 0.95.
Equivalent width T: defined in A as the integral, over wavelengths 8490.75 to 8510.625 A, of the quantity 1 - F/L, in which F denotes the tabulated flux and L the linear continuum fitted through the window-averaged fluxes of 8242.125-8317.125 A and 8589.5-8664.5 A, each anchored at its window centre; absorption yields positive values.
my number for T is 1.5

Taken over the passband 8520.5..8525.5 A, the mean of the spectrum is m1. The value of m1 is 23.1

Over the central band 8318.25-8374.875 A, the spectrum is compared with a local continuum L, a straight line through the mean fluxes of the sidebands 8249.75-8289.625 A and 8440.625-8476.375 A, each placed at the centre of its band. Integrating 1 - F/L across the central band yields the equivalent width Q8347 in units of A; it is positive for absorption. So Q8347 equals -0.8 A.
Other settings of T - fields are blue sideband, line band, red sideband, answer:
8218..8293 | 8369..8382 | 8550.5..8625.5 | 0.4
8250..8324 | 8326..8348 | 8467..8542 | -1.1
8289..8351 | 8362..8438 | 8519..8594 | 0.6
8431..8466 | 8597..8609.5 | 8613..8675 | -0.6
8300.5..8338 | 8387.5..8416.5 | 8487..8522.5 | -0.1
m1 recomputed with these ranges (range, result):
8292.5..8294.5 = 20.2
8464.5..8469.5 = 21.8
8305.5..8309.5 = 23.9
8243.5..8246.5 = 24.6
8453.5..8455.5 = 22.1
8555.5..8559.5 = 22.6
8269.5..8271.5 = 27.3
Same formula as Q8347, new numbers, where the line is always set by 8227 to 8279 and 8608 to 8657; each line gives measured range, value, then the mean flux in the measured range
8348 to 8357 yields 0.4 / 23.3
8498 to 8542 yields 1.6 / 22.5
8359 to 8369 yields 0.2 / 23.9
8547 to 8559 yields 0.0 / 23.2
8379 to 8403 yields 0.5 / 23.6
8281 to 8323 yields 1.8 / 23.5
